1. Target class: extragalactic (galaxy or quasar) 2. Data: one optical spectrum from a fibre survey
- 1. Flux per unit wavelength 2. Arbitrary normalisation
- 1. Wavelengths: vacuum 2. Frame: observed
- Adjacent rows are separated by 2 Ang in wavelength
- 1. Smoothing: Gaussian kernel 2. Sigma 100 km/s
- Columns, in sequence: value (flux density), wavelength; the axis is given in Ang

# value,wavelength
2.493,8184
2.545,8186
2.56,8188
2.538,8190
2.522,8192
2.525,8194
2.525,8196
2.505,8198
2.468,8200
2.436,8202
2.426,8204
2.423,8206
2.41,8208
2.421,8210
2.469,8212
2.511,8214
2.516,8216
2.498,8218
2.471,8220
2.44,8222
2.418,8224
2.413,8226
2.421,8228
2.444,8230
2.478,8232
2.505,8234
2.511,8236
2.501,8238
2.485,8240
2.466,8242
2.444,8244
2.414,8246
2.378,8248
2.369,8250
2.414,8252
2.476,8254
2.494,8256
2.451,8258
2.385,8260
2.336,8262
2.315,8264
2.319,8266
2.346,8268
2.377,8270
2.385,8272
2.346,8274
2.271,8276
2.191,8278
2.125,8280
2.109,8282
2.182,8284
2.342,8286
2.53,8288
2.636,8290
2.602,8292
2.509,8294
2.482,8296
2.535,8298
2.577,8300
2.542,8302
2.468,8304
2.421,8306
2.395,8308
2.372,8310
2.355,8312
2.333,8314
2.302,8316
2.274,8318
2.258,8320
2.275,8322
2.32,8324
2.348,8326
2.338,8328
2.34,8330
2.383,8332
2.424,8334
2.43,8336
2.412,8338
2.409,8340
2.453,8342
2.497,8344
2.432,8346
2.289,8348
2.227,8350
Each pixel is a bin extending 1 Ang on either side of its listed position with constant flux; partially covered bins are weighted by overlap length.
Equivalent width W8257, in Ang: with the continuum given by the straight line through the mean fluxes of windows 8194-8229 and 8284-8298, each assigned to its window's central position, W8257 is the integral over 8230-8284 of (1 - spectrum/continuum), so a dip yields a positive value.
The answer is 2.2 Ang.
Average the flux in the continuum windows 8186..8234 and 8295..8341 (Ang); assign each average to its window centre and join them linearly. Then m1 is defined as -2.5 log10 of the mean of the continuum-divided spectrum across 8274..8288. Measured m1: 0.085 mag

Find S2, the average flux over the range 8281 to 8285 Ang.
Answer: 2.15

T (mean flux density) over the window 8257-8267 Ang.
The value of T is 2.36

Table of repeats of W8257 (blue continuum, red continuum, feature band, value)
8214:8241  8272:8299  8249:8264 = 0.07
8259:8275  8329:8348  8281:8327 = -0.30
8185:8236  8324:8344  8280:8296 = 0.15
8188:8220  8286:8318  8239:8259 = 0.27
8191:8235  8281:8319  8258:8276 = 0.63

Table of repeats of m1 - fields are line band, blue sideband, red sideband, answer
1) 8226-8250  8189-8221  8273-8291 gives -0.022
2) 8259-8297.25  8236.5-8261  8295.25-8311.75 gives 0.044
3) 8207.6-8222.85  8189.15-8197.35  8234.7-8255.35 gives 0.010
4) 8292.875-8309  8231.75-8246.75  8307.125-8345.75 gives -0.042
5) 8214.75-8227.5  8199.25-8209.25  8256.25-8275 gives -0.020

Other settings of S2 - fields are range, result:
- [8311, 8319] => 2.32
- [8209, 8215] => 2.47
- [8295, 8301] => 2.53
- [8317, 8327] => 2.29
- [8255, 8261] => 2.44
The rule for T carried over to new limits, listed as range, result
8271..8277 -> 2.33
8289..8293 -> 2.62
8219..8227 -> 2.44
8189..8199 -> 2.52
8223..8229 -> 2.42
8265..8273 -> 2.36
